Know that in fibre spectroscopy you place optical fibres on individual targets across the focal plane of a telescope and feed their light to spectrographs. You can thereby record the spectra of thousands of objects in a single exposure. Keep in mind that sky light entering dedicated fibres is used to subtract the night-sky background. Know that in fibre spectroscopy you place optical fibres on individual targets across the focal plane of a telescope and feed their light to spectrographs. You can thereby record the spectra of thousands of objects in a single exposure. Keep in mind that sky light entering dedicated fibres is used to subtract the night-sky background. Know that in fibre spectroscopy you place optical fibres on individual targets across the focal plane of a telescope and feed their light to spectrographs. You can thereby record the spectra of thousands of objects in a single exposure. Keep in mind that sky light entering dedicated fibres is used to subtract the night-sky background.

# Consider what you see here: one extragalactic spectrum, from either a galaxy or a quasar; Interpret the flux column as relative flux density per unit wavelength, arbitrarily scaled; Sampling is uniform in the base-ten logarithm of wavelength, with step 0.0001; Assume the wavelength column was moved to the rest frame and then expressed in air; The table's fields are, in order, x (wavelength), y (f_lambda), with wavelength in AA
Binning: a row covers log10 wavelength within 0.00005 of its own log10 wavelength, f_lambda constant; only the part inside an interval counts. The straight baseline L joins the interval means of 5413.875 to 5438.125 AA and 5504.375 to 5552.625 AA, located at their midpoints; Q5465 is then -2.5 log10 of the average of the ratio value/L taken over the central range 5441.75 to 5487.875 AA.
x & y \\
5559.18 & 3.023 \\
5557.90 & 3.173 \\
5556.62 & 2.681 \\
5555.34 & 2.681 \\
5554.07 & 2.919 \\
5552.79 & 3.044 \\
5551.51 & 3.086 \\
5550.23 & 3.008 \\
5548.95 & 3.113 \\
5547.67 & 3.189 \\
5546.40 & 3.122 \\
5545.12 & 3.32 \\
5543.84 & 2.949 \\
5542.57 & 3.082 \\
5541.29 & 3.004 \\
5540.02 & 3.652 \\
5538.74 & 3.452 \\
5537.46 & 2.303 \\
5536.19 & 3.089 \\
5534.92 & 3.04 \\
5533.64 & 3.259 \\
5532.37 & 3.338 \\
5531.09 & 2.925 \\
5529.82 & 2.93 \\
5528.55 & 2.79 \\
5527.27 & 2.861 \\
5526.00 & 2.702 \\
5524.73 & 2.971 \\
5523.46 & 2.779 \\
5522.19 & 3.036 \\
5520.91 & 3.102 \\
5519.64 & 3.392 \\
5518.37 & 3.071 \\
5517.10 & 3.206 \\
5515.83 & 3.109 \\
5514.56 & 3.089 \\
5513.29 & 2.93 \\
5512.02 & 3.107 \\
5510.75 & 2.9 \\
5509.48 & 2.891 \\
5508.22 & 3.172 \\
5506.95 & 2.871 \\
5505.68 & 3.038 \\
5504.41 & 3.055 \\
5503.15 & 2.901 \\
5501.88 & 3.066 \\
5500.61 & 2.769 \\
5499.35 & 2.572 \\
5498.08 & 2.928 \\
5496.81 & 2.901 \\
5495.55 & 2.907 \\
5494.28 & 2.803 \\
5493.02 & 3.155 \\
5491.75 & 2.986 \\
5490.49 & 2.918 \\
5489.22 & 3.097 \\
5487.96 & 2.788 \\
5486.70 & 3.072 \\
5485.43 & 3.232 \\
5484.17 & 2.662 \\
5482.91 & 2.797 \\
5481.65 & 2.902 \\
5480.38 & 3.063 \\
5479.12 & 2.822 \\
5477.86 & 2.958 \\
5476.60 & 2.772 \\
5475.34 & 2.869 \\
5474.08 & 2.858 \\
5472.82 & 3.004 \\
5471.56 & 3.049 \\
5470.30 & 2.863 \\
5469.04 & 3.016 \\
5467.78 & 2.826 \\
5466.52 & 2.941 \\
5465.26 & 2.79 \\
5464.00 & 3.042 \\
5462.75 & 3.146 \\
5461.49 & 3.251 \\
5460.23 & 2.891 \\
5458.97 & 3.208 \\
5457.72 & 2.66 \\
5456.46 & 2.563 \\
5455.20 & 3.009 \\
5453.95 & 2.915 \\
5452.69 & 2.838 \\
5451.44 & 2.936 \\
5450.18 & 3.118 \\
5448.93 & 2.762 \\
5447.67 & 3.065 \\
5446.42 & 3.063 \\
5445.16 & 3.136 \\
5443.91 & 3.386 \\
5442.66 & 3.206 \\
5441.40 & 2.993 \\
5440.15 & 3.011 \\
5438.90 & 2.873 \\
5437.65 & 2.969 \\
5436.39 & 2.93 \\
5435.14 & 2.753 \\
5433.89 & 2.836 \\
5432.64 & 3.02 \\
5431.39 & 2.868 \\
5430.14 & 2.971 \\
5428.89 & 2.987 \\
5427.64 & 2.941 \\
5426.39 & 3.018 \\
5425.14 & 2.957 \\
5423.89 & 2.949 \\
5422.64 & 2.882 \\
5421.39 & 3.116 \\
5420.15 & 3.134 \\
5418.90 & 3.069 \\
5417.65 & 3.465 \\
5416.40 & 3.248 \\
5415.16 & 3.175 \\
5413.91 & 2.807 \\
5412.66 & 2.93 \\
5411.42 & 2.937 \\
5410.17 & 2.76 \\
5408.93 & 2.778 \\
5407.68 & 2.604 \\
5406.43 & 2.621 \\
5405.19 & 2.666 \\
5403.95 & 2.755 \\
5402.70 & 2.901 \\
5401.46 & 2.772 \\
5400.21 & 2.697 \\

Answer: 0.02 mag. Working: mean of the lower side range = 3.01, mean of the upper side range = 3.05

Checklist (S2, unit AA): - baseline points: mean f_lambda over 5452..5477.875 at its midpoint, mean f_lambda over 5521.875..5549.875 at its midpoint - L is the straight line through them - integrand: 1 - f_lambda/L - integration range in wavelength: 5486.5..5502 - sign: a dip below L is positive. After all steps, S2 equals 0.3 AA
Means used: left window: 2.93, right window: 3.04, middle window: 2.91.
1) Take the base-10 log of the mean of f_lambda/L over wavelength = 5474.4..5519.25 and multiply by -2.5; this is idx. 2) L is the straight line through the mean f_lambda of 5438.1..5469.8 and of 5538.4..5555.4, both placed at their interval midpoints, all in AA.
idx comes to 0.03 mag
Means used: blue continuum 2.99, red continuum 3.13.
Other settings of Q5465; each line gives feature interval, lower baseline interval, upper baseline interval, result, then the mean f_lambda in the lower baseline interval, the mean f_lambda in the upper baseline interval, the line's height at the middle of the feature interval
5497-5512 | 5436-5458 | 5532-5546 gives 0.051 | 2.97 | 3.13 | 3.07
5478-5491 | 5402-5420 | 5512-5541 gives 0.023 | 2.91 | 3.05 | 3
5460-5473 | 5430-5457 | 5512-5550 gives 0.002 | 2.97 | 3.06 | 2.99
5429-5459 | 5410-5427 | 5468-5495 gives 0.014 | 3.04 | 2.94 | 3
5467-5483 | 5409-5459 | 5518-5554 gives 0.037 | 2.98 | 3.05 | 3.01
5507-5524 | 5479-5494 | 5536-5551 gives -0.007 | 2.96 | 3.11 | 3.03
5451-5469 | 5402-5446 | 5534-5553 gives 0.026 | 2.96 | 3.1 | 3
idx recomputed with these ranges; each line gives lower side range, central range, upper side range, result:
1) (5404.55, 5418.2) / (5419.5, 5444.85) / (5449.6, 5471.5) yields -0.026 mag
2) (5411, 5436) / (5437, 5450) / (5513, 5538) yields -0.016 mag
